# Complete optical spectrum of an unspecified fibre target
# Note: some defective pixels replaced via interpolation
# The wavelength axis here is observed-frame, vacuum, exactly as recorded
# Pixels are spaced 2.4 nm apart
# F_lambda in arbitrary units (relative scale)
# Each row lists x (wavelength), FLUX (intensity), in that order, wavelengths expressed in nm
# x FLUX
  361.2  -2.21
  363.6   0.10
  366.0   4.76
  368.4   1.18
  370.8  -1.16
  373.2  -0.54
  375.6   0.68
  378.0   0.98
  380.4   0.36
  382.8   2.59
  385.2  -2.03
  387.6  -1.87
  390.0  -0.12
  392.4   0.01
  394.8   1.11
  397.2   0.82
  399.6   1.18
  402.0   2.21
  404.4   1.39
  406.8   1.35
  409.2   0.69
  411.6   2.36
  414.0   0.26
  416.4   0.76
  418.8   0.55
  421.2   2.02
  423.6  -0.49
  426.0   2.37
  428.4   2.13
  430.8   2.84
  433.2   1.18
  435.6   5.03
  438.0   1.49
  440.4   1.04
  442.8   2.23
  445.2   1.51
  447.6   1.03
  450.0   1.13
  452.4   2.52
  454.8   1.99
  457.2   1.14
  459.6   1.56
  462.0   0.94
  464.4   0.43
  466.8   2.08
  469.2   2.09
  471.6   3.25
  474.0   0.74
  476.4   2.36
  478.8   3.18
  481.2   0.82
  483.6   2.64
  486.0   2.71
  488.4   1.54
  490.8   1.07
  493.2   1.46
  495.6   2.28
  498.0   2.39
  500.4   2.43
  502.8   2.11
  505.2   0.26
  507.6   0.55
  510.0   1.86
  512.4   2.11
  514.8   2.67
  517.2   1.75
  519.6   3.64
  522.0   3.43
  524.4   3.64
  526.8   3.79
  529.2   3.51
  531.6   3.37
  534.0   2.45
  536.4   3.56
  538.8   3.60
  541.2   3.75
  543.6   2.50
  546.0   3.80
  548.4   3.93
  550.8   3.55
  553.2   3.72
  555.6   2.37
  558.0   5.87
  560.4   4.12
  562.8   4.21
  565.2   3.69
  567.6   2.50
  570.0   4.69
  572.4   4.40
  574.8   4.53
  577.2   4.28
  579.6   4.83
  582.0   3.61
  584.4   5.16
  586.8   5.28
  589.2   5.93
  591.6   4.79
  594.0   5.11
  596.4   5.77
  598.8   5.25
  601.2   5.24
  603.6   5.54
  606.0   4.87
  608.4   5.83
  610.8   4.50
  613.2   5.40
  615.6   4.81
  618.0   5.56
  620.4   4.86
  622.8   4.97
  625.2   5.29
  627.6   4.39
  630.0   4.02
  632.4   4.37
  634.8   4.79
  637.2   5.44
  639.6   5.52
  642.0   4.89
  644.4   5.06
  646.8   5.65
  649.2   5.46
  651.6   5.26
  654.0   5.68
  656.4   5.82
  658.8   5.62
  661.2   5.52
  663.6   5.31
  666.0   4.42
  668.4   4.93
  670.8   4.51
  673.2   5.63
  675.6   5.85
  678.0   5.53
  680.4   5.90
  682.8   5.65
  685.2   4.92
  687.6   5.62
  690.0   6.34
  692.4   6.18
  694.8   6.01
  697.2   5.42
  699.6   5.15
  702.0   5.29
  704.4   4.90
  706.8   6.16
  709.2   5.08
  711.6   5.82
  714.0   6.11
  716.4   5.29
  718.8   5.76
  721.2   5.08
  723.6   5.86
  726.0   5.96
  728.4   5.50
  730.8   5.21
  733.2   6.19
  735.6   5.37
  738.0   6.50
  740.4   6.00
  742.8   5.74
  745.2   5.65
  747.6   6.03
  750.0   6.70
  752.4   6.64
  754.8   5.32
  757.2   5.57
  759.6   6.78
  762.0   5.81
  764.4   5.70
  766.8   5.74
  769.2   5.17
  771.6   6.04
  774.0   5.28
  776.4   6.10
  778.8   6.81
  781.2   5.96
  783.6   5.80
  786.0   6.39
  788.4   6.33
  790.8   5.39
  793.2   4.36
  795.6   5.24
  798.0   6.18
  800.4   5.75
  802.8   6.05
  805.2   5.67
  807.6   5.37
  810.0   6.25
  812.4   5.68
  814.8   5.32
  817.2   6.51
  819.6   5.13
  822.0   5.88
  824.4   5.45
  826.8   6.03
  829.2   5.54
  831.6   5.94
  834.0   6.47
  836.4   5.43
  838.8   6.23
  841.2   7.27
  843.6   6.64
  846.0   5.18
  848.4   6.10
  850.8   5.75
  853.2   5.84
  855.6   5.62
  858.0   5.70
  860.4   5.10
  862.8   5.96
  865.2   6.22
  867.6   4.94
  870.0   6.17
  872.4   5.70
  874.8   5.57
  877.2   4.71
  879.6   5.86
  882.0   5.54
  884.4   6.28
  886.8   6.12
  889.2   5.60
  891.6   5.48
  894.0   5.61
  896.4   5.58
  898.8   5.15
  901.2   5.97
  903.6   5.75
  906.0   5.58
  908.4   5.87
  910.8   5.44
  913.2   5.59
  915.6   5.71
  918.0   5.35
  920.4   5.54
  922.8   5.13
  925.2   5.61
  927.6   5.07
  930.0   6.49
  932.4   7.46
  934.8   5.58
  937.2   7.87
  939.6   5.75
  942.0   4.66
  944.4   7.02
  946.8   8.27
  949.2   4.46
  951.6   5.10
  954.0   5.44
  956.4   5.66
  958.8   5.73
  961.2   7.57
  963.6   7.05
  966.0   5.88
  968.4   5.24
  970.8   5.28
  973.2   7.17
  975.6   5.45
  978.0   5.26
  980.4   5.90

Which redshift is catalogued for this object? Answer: 0.29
